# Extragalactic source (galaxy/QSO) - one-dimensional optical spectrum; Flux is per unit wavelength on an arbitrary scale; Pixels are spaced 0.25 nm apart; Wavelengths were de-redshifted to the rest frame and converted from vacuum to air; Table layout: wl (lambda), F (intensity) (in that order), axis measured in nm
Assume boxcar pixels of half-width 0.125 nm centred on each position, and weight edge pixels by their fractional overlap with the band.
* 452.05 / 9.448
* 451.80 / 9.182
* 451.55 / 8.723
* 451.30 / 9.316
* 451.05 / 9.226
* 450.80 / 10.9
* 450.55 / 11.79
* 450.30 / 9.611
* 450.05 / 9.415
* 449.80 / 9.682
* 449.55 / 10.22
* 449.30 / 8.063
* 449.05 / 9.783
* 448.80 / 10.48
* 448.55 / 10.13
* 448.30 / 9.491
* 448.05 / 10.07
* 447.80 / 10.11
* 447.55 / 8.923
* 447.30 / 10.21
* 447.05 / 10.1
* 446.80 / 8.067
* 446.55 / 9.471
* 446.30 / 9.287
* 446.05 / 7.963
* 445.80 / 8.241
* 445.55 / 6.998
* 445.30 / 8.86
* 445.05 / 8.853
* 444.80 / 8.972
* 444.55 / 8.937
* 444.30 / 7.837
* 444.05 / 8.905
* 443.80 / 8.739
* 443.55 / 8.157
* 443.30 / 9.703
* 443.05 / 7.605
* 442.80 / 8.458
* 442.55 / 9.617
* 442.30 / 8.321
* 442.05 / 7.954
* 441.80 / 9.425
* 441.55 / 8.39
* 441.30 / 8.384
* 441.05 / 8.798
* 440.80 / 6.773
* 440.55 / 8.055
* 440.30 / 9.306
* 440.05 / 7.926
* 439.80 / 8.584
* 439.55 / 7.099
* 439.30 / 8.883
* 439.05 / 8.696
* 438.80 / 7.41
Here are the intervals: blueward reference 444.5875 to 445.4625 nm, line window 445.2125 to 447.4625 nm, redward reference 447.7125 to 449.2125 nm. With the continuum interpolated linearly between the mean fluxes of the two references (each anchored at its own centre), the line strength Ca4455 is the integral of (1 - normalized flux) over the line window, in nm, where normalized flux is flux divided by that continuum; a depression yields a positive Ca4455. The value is 0.11 nm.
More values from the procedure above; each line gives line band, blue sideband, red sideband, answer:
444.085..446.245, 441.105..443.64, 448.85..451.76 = 0.15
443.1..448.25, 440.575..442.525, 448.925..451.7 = 0.04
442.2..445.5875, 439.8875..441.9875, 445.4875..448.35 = 0.05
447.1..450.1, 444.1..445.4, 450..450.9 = 0.05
